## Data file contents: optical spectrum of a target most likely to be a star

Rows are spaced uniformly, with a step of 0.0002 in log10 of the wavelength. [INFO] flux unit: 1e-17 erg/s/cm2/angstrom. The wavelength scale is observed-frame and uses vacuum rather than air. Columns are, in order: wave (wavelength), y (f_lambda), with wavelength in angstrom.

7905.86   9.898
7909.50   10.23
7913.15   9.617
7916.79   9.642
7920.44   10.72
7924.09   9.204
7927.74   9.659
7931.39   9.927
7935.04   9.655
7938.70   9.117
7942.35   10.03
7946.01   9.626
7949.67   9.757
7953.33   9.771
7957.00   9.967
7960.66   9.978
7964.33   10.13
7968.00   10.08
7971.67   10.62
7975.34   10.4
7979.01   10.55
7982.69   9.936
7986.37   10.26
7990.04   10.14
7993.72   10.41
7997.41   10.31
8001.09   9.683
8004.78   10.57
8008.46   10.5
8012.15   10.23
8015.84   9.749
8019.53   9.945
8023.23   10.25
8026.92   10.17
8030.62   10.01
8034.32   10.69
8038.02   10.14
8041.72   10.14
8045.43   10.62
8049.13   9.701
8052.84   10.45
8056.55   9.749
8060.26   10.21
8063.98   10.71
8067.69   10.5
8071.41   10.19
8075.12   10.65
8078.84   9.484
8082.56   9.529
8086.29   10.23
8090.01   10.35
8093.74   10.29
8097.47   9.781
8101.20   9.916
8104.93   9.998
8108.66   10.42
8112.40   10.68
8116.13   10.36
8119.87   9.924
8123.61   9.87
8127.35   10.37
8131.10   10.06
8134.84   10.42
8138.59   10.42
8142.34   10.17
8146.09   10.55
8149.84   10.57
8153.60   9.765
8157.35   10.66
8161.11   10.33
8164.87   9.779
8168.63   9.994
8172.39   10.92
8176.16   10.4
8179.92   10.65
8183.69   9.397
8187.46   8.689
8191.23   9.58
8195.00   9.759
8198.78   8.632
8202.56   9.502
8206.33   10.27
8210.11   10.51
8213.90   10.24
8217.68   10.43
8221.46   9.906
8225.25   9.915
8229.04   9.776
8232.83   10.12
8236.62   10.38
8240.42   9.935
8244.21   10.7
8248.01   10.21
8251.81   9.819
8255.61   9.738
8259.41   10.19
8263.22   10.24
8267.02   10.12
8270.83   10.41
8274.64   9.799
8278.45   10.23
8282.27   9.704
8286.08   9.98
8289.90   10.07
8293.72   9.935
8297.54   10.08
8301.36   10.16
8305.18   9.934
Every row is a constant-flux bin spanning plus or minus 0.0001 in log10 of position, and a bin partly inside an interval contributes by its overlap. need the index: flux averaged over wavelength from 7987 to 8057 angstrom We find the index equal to 10.2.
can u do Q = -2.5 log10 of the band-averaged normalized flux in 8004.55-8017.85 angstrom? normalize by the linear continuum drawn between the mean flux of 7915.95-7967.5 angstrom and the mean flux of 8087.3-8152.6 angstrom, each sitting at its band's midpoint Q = -0.03 mag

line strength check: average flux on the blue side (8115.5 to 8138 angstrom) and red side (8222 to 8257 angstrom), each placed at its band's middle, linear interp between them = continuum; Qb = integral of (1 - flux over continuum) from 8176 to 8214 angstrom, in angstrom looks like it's 1.39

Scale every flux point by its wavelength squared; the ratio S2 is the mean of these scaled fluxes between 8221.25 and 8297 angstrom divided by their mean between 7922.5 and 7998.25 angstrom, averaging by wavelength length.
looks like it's 1.1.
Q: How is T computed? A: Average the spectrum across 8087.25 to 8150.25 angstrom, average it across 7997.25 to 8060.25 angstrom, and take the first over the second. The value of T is 1.0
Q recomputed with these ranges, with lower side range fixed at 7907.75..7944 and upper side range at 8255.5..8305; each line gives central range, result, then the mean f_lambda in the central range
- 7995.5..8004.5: -0.03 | 10.1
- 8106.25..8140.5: -0.04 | 10.3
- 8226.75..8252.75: -0.01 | 10.1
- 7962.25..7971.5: -0.04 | 10.2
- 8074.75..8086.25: 0.01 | 9.84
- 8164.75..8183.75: -0.04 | 10.3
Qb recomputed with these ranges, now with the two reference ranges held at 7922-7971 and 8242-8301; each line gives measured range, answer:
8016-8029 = -0.3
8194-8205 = 0.8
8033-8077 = -1.9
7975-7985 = -0.5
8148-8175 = -0.8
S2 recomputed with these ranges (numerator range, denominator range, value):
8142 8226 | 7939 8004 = 1.05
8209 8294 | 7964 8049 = 1.05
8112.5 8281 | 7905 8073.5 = 1.05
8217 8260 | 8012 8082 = 1.04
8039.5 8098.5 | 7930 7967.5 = 1.07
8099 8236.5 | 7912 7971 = 1.09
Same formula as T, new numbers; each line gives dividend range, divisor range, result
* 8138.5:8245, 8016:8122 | 0.99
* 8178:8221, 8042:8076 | 0.95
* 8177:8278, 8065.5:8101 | 0.99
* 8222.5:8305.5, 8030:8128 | 0.99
